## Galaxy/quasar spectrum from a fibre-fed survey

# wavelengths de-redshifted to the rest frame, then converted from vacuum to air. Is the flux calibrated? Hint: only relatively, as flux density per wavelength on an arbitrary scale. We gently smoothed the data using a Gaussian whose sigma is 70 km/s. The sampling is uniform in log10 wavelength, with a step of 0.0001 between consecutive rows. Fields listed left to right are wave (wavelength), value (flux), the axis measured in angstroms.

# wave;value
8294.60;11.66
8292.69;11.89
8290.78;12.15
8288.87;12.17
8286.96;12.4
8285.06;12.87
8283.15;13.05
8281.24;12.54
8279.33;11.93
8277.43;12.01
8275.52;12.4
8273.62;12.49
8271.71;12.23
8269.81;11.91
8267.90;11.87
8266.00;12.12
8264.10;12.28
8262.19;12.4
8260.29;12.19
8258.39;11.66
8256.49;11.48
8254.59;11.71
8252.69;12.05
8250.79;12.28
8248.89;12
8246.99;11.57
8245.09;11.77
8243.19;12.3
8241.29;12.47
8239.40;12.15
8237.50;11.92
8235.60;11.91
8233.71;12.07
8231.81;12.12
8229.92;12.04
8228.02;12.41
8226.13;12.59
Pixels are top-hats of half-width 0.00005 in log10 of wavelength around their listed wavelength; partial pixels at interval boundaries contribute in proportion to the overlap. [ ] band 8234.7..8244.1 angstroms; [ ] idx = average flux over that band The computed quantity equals 12.1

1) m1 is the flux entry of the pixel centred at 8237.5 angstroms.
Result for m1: 11.92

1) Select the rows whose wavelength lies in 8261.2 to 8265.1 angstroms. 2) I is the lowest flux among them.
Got 12.28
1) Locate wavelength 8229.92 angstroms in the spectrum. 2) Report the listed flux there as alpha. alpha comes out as 12.04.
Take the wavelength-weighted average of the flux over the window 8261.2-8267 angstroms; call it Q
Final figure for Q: 12.3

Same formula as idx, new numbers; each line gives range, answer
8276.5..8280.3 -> 12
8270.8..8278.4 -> 12.3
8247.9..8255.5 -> 12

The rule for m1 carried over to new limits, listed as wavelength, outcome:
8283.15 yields 13.05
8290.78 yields 12.15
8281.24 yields 12.54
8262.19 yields 12.4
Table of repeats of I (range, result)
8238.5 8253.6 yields 11.57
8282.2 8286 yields 12.87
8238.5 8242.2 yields 12.15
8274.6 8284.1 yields 11.93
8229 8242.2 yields 11.91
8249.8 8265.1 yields 11.48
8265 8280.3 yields 11.87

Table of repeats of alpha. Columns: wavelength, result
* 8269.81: 11.91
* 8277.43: 12.01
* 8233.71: 12.07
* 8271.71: 12.23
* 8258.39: 11.66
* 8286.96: 12.4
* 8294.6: 11.66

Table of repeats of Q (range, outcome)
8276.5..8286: 12.5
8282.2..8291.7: 12.5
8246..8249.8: 11.8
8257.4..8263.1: 12.1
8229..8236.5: 12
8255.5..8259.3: 11.6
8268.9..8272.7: 12.1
